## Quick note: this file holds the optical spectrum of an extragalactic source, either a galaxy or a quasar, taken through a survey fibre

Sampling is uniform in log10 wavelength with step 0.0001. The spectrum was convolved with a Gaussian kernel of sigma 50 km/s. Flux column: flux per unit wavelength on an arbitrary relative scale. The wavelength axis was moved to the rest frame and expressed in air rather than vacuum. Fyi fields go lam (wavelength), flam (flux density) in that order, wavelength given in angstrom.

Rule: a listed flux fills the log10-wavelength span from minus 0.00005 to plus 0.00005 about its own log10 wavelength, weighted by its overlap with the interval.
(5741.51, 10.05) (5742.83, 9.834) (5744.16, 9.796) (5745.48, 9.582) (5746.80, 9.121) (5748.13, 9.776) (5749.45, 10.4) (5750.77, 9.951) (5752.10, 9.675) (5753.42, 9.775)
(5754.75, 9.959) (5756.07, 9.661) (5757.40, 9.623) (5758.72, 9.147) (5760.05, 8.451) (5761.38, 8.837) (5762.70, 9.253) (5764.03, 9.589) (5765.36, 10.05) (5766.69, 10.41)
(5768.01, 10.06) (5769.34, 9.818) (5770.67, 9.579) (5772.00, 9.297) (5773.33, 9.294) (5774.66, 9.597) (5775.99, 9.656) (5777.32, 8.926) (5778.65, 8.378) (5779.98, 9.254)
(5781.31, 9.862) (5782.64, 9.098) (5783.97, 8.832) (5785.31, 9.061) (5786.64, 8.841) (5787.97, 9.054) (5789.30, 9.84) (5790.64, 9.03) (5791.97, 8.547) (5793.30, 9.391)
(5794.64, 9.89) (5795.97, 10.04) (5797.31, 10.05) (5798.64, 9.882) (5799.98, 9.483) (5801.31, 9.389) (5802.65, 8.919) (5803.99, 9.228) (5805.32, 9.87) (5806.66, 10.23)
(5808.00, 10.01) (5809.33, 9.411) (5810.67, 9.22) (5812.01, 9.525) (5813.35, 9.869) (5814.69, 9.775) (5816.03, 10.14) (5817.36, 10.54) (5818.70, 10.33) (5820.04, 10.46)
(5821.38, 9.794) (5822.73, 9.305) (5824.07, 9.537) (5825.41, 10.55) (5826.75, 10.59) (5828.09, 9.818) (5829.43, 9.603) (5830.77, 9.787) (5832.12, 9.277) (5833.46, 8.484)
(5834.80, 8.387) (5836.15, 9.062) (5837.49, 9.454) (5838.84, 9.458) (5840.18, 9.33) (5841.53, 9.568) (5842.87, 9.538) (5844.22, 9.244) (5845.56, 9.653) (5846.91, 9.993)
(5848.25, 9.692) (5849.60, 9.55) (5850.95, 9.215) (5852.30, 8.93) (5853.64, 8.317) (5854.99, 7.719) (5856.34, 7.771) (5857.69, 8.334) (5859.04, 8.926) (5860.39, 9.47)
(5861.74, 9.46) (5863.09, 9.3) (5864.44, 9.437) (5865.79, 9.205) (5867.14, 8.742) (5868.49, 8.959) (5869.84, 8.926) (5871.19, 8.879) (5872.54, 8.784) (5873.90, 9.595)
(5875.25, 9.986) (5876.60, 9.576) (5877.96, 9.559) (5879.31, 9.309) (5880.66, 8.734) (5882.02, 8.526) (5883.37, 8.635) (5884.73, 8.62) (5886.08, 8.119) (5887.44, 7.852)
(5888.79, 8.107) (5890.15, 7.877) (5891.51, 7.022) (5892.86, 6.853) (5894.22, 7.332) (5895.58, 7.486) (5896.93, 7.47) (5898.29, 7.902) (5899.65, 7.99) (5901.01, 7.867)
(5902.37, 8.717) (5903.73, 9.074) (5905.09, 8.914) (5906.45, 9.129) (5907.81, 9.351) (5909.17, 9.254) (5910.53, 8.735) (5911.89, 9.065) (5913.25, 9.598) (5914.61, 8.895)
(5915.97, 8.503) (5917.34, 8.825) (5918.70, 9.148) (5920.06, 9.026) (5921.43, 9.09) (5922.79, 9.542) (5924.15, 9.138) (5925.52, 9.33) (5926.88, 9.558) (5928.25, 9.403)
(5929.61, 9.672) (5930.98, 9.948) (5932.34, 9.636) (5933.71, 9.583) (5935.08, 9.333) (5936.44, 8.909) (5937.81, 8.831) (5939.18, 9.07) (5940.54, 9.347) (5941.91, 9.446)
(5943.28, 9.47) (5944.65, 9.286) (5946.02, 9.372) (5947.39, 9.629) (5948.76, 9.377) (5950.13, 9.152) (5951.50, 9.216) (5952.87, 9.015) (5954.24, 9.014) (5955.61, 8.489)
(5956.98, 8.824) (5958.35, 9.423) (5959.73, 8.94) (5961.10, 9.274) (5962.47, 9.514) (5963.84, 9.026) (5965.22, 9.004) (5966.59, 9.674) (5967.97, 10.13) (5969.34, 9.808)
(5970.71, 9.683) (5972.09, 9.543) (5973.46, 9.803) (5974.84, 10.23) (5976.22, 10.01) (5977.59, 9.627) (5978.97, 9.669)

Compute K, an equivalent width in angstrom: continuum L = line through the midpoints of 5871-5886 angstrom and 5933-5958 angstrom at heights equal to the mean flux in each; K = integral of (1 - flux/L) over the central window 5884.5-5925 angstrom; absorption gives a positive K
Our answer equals 2.83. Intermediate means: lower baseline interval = 9.08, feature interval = 8.49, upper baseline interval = 9.19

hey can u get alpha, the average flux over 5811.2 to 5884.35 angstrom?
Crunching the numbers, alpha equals 9.34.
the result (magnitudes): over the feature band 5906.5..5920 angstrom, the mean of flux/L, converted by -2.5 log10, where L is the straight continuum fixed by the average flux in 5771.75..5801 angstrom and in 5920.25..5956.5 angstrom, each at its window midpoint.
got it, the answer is 0.03 mag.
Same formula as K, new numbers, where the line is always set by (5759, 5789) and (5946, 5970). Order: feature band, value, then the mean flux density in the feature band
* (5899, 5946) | 0.7 angstrom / 9.14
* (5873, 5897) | 2.3 angstrom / 8.4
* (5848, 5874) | 1.0 angstrom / 8.93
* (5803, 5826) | -1.3 angstrom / 9.85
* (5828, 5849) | -0.2 angstrom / 9.39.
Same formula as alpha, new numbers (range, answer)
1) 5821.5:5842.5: 9.49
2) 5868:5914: 8.58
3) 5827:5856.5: 9.22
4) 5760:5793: 9.32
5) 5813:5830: 10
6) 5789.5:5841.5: 9.62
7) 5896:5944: 9.04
